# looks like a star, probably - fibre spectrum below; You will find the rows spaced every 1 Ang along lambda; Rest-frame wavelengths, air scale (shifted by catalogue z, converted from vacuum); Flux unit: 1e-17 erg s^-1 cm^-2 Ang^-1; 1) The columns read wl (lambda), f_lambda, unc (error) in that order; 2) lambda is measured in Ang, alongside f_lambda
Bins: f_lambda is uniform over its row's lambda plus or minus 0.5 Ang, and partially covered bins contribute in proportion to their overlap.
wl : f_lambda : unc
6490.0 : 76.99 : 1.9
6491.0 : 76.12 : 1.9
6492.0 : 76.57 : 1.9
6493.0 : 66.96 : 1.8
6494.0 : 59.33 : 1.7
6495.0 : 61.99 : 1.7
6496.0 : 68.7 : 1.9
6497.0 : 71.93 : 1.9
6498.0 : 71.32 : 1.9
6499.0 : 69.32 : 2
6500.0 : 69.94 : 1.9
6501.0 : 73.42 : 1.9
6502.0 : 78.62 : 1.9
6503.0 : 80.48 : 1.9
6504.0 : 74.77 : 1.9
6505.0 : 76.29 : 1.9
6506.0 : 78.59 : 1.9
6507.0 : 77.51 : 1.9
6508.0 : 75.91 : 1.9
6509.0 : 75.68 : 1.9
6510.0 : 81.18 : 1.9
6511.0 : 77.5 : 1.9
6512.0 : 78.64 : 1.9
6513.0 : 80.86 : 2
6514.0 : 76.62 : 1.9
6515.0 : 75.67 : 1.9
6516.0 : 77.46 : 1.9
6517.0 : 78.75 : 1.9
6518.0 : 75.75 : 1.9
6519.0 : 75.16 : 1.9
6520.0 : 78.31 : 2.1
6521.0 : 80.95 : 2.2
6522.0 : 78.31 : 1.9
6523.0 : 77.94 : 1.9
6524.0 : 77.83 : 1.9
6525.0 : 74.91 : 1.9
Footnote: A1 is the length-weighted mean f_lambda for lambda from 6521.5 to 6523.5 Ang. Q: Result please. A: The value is 78.1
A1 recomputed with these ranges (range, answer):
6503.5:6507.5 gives 76.8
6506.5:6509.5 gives 76.4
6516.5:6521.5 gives 77.8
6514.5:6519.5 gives 76.6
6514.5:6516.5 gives 76.6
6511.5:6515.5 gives 77.9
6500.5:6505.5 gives 76.7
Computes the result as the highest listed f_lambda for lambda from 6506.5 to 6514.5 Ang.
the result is 81.18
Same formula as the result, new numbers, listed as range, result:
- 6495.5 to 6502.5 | 78.62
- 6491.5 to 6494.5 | 76.57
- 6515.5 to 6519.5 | 78.75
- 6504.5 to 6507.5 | 78.59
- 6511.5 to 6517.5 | 80.86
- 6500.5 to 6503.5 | 80.48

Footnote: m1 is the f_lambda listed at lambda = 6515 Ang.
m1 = 75.67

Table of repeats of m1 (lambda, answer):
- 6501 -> 73.42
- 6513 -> 80.86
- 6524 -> 77.83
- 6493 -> 66.96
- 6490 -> 76.99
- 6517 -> 78.75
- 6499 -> 69.32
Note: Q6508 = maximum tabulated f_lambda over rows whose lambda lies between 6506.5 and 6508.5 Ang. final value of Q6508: 77.51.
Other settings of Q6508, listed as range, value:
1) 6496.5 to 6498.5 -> 71.93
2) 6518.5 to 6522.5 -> 80.95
